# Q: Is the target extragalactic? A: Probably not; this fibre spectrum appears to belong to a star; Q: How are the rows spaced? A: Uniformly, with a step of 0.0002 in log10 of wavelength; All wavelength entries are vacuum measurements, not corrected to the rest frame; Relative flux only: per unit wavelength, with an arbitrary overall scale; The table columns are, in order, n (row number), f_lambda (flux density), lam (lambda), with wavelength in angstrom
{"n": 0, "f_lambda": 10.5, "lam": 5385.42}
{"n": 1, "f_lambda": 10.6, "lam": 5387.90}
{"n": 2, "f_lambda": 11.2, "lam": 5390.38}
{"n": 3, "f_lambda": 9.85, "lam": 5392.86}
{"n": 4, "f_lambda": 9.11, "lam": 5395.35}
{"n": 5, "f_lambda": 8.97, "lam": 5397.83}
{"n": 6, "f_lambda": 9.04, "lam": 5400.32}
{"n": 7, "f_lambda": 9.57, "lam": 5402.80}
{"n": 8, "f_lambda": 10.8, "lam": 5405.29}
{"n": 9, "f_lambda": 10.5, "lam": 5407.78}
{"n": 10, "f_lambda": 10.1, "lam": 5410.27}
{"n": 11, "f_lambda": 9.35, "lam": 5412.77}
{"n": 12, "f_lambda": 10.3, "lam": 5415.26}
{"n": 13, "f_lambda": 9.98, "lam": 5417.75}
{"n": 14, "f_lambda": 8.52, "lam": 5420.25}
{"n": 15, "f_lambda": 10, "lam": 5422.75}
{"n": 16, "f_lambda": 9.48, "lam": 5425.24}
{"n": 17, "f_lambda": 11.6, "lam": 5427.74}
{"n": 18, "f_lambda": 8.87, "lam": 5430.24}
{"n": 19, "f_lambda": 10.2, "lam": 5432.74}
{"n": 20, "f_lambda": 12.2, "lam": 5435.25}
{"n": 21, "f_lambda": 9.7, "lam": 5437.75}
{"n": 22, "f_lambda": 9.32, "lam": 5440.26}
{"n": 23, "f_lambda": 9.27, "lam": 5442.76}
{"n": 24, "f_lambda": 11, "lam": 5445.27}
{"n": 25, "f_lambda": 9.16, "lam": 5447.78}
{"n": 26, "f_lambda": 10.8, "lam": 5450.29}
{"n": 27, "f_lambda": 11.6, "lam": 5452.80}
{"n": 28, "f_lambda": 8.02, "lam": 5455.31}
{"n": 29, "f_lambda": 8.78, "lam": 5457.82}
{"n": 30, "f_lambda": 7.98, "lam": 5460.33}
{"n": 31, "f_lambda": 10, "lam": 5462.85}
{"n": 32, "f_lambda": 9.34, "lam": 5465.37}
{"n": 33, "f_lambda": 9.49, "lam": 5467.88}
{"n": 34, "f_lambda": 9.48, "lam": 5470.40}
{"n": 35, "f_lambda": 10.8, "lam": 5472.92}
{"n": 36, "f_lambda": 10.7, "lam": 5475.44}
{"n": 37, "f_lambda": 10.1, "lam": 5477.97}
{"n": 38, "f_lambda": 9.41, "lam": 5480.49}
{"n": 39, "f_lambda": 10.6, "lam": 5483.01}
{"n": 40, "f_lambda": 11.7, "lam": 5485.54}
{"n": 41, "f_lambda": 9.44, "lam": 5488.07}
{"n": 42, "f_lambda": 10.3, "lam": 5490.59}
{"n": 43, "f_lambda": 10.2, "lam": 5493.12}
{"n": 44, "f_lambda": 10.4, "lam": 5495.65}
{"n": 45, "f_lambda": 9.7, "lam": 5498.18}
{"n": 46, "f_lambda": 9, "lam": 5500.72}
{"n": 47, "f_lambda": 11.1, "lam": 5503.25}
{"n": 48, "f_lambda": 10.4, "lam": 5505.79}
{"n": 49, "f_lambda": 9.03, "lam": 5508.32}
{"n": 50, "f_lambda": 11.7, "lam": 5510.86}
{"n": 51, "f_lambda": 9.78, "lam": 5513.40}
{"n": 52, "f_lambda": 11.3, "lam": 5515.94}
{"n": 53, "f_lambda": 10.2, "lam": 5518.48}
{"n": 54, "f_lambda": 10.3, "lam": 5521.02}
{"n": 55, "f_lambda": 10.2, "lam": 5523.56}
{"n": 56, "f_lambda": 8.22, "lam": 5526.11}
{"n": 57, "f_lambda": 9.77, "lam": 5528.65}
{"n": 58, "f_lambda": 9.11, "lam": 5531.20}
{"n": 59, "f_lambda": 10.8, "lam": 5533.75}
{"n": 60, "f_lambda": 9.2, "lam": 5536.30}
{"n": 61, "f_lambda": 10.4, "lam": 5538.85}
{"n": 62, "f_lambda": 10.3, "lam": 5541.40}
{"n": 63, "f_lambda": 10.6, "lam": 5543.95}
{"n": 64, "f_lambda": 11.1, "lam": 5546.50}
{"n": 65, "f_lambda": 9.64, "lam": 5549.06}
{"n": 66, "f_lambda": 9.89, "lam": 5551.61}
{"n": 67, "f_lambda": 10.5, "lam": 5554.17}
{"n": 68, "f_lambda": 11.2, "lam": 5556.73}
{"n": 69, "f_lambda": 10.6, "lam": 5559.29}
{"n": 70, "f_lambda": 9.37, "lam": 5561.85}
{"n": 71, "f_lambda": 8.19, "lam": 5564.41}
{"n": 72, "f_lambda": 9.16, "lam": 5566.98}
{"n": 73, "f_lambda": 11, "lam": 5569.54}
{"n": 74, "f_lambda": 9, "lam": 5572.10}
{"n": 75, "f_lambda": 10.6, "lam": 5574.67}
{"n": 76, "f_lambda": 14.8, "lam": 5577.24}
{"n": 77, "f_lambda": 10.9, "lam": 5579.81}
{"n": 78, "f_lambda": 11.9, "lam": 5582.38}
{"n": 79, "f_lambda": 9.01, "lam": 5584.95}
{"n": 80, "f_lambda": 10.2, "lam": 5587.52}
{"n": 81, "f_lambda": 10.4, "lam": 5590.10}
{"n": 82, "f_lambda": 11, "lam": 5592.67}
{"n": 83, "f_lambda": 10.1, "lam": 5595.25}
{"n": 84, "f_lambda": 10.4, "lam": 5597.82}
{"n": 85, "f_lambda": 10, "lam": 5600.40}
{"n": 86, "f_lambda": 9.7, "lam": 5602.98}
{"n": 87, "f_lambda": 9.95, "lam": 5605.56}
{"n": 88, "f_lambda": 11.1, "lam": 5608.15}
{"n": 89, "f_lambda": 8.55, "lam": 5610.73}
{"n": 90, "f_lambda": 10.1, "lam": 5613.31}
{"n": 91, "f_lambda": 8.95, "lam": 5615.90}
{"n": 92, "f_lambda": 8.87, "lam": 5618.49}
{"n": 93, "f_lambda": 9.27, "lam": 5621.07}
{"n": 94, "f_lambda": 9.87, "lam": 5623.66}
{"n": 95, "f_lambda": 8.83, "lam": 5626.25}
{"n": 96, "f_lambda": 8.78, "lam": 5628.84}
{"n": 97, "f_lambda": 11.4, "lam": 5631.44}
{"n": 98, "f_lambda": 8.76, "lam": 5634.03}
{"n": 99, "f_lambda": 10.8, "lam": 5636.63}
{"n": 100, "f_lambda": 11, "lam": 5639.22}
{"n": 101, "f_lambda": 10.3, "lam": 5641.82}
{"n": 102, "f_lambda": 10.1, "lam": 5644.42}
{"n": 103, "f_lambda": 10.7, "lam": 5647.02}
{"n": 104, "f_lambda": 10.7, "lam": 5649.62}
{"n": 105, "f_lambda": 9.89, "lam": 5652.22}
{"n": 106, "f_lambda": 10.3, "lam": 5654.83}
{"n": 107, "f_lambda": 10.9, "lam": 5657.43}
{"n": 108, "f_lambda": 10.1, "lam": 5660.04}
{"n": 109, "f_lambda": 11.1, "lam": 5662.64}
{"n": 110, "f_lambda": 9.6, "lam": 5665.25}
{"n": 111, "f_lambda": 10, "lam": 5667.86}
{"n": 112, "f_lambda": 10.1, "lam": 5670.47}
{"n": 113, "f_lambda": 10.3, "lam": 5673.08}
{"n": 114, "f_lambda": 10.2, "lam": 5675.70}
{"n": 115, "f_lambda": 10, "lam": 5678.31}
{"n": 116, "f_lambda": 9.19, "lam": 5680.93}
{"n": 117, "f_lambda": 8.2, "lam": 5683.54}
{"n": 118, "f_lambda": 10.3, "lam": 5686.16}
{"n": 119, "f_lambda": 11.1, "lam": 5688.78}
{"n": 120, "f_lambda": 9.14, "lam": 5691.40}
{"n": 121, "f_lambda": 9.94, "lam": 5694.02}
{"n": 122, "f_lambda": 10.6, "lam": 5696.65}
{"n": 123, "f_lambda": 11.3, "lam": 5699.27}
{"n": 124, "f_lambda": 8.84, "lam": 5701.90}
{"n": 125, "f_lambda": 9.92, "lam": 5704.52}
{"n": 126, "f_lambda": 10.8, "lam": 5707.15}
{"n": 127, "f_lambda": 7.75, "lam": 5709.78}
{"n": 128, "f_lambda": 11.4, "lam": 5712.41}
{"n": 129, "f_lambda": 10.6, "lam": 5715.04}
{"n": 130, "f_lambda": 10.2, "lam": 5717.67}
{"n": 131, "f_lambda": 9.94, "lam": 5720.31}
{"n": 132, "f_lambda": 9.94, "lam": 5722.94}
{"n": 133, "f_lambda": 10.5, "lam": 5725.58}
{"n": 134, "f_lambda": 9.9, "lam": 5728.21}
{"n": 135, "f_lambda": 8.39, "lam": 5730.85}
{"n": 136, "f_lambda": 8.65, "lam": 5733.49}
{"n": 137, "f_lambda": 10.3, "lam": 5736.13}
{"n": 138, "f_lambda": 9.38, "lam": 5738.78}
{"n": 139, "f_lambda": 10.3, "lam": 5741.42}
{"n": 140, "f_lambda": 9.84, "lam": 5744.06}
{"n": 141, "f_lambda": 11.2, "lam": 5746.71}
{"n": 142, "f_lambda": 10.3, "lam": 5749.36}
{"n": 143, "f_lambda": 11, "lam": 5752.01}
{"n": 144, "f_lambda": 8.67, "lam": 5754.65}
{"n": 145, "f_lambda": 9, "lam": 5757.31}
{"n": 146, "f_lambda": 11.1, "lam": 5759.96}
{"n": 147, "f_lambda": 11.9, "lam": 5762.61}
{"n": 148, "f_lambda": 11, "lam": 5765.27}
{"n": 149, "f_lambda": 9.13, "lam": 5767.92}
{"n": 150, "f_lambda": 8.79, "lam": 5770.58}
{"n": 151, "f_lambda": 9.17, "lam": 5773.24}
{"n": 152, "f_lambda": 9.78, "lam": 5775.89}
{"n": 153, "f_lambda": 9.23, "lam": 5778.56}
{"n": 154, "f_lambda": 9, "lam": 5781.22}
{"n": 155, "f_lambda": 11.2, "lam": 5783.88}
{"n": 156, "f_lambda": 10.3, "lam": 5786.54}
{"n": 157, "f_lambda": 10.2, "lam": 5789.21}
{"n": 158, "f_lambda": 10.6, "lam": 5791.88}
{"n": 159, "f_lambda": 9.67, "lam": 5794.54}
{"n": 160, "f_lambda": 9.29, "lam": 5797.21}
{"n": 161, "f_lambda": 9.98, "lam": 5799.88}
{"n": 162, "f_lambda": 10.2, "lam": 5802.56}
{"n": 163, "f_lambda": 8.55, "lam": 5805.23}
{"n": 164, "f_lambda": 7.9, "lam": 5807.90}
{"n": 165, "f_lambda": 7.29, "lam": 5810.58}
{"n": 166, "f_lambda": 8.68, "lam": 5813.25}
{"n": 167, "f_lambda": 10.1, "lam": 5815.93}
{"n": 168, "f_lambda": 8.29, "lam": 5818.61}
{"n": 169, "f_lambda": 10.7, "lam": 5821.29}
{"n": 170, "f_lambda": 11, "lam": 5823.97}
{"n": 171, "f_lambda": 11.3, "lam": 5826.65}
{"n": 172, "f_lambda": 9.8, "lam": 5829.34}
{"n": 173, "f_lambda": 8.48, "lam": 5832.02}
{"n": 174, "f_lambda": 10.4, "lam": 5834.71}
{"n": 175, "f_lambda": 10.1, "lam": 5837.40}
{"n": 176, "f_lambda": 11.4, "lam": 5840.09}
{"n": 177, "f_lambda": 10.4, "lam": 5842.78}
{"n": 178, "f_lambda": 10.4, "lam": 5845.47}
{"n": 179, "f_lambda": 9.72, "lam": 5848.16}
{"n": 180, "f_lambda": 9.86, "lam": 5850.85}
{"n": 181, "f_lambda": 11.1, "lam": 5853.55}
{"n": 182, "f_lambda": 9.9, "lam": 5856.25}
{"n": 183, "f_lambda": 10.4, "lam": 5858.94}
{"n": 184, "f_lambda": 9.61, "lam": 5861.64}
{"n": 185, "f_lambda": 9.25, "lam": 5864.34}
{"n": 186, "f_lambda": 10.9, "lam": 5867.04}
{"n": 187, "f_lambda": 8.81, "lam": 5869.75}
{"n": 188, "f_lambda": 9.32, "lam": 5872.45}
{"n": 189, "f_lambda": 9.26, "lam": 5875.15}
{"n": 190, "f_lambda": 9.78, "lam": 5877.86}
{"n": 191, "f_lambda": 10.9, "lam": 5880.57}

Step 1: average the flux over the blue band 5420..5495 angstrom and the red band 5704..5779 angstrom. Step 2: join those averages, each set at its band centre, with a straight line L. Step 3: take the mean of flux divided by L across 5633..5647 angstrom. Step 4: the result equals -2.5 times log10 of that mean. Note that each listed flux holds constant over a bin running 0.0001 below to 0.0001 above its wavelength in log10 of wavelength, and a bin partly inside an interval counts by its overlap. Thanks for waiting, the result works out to -0.03 mag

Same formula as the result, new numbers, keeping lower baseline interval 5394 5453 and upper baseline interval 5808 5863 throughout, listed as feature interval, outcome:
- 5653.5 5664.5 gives -0.067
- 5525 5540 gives 0.038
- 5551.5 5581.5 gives -0.058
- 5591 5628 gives 0.018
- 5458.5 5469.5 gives 0.085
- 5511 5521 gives -0.066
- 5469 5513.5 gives -0.030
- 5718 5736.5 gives 0.029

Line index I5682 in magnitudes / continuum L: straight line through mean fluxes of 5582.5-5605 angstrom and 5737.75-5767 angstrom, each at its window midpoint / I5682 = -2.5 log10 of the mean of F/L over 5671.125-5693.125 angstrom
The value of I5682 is 0.049 mag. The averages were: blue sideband 10.2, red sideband 10.3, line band 9.82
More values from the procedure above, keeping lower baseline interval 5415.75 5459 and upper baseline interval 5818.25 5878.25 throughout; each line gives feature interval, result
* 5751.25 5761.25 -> 0.014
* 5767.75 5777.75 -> 0.090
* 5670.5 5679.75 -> -0.016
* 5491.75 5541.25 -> -0.011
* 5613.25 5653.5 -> 0.010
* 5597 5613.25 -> 0.002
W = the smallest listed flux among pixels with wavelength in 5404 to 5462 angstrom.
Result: 7.98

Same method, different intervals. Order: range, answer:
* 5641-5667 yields 9.6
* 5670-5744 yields 7.75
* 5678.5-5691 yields 8.2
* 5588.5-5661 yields 8.55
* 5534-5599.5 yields 8.19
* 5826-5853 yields 8.48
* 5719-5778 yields 8.39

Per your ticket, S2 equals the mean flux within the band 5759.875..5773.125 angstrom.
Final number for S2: 10.2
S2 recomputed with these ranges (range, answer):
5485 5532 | 10.1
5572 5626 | 10.2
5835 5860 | 10.4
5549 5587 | 10.4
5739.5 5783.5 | 9.98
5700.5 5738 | 9.79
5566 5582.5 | 11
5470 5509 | 10.2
